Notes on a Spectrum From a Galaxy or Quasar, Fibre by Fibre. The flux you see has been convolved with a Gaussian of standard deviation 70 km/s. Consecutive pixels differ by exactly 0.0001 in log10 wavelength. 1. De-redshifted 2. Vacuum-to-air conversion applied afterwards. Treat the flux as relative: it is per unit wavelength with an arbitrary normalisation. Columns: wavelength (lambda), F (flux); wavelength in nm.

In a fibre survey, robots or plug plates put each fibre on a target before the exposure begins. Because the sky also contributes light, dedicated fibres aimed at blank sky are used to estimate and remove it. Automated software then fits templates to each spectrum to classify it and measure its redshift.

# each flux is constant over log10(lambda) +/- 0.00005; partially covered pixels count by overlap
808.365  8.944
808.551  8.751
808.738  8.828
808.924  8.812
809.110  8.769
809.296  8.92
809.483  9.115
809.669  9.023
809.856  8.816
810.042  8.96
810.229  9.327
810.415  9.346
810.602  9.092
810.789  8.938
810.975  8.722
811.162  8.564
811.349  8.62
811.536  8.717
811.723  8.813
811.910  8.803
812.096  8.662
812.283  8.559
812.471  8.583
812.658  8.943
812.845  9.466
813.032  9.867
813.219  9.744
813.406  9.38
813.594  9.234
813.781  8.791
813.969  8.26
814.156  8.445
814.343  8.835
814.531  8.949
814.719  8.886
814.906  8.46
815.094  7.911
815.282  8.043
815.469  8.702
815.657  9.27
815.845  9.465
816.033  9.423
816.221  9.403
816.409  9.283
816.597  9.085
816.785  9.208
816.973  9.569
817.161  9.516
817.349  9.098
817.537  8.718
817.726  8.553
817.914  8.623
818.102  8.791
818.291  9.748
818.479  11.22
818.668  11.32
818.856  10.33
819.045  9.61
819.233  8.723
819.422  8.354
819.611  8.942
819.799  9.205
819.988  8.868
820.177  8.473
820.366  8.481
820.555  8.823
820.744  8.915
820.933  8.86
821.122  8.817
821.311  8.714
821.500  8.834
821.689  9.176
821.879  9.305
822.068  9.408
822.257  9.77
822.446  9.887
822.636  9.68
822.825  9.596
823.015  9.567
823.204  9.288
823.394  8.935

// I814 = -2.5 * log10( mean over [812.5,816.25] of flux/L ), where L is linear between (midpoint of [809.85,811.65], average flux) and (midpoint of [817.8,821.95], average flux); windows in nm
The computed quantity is 0.007 mag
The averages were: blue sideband 8.91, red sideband 9.18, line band 8.96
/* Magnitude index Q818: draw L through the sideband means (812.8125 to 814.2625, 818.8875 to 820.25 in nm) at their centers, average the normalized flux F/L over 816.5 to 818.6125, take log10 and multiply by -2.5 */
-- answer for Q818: -0.04 mag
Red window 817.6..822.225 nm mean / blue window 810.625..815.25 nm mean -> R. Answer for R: 1.04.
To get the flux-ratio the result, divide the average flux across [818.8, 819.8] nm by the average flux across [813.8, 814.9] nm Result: 1.06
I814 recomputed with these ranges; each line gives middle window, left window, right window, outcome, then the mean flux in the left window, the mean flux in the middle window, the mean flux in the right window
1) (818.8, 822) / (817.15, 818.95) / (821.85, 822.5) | 0.08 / 9.6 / 8.95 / 9.62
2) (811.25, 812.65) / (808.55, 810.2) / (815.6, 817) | 0.05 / 8.91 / 8.69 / 9.33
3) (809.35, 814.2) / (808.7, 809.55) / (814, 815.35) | -0.03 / 8.89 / 8.96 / 8.5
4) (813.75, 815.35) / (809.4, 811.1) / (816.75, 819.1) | 0.10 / 9.03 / 8.5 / 9.57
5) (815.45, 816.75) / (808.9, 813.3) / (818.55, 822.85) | -0.02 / 8.97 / 9.26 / 9.23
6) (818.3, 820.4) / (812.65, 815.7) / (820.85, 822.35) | -0.05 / 8.89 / 9.45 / 9.11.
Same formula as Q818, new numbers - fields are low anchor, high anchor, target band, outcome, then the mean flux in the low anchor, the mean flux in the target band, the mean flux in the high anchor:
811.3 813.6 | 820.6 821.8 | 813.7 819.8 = -0.02 mag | 9.03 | 9.11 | 8.89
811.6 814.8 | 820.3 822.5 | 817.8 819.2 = -0.10 mag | 8.95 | 9.88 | 9.08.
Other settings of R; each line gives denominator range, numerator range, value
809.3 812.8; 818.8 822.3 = 1.01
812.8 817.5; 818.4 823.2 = 1.03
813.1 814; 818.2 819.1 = 1.15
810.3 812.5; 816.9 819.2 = 1.09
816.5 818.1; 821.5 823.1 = 1.05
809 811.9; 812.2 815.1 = 1.00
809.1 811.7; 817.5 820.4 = 1.04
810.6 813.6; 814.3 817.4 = 1.00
